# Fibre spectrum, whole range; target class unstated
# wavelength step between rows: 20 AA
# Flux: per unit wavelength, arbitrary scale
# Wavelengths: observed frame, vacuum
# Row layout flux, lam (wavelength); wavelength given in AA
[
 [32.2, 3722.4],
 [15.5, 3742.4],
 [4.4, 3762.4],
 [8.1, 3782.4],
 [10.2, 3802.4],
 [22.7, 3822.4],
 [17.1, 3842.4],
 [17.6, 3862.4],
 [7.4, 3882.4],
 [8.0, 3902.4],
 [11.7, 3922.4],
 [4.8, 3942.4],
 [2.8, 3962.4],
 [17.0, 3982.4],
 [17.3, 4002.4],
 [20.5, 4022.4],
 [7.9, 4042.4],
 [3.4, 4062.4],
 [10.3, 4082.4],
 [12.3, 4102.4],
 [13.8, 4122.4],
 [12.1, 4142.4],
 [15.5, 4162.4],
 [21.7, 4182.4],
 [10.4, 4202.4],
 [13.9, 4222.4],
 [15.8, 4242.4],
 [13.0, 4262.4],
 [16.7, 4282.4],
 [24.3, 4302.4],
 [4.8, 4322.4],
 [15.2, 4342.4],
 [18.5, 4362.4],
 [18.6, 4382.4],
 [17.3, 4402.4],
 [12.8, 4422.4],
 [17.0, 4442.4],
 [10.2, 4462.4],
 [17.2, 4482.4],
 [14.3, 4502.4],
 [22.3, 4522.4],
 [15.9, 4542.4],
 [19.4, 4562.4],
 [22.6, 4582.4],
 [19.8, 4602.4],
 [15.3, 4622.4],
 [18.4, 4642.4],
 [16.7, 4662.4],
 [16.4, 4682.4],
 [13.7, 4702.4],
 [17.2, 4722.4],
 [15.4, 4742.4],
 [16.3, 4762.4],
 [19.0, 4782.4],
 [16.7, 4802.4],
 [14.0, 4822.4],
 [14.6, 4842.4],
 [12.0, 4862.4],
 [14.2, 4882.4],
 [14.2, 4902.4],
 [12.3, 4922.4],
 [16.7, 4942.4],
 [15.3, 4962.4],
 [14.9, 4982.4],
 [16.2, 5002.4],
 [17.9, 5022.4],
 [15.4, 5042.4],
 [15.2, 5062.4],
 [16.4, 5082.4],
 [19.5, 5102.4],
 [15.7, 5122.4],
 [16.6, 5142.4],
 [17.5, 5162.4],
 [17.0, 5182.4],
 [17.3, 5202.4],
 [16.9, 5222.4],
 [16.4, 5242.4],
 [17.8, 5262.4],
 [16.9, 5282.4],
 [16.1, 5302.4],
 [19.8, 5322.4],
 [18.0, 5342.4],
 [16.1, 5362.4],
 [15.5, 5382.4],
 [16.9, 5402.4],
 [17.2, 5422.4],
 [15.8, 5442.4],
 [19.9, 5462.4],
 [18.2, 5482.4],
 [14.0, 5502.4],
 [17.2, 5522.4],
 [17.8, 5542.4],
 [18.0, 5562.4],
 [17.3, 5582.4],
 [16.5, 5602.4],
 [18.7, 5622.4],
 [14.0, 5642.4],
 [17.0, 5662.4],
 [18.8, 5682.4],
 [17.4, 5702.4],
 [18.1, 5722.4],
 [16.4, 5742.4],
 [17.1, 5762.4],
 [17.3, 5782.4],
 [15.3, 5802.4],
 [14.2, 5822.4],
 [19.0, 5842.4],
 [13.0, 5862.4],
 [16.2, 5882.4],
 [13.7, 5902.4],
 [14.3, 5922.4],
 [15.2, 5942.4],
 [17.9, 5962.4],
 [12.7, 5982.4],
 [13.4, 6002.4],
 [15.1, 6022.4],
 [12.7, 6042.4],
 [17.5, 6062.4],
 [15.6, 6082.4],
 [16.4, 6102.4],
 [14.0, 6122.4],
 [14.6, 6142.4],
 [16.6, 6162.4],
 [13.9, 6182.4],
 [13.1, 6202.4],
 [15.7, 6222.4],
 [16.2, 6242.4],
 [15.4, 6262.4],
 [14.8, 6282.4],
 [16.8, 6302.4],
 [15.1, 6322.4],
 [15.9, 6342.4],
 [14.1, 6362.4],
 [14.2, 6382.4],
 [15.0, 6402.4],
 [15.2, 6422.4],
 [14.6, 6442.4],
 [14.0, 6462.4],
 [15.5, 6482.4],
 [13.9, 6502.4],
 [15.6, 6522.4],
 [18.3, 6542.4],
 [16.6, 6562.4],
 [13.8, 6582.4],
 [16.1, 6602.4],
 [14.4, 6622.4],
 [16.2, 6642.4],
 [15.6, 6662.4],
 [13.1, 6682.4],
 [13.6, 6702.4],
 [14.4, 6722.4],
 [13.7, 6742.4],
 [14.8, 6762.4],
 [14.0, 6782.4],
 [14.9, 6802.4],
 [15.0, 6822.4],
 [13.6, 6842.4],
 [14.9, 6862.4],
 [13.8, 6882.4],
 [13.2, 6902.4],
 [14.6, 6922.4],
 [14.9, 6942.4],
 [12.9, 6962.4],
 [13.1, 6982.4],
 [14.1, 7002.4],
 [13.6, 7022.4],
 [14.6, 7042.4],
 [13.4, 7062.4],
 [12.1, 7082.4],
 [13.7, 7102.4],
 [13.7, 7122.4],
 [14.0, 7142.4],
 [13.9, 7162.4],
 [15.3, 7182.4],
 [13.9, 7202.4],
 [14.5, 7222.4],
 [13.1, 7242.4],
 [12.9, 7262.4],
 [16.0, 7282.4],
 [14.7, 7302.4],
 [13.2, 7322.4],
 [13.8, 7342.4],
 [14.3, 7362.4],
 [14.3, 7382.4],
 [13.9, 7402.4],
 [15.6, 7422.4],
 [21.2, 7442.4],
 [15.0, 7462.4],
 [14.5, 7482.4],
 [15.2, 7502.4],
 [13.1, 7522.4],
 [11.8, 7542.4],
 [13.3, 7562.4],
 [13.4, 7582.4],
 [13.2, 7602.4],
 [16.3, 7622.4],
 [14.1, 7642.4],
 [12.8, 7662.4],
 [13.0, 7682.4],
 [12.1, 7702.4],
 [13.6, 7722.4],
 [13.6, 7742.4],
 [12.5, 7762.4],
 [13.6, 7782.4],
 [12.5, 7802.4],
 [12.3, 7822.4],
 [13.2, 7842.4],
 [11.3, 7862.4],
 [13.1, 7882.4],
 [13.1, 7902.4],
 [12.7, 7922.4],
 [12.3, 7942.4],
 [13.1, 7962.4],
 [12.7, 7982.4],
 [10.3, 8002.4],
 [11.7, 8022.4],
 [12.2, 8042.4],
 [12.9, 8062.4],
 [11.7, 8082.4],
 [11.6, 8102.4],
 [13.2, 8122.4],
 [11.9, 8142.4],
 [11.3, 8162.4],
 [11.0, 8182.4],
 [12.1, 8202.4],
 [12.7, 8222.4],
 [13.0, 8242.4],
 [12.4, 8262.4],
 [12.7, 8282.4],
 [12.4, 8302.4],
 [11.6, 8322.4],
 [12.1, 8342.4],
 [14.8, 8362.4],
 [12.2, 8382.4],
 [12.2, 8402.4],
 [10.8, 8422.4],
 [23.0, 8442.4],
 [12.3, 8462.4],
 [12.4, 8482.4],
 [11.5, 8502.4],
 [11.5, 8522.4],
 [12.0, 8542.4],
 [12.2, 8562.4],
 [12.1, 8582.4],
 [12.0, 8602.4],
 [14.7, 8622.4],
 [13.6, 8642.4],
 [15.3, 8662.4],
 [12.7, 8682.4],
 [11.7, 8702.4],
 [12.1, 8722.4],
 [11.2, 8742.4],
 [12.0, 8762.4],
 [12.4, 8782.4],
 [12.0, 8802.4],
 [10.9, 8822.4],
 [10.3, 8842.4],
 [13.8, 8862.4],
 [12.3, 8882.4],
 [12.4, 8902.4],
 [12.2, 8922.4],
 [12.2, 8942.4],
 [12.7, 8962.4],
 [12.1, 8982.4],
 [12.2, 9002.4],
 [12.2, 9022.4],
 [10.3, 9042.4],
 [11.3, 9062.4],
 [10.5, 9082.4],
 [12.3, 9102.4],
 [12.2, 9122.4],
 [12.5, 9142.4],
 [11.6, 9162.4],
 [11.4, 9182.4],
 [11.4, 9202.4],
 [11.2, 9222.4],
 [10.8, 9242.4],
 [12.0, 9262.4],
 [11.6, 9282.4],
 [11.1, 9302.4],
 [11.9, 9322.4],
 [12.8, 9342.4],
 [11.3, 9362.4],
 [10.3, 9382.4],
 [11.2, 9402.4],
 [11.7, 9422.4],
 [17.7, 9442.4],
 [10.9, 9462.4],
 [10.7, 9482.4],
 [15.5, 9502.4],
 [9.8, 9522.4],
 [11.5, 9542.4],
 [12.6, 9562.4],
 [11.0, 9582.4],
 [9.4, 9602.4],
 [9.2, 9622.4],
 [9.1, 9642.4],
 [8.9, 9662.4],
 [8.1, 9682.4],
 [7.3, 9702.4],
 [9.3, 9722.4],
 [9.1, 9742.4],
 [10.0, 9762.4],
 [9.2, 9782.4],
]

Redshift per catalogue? 0.13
